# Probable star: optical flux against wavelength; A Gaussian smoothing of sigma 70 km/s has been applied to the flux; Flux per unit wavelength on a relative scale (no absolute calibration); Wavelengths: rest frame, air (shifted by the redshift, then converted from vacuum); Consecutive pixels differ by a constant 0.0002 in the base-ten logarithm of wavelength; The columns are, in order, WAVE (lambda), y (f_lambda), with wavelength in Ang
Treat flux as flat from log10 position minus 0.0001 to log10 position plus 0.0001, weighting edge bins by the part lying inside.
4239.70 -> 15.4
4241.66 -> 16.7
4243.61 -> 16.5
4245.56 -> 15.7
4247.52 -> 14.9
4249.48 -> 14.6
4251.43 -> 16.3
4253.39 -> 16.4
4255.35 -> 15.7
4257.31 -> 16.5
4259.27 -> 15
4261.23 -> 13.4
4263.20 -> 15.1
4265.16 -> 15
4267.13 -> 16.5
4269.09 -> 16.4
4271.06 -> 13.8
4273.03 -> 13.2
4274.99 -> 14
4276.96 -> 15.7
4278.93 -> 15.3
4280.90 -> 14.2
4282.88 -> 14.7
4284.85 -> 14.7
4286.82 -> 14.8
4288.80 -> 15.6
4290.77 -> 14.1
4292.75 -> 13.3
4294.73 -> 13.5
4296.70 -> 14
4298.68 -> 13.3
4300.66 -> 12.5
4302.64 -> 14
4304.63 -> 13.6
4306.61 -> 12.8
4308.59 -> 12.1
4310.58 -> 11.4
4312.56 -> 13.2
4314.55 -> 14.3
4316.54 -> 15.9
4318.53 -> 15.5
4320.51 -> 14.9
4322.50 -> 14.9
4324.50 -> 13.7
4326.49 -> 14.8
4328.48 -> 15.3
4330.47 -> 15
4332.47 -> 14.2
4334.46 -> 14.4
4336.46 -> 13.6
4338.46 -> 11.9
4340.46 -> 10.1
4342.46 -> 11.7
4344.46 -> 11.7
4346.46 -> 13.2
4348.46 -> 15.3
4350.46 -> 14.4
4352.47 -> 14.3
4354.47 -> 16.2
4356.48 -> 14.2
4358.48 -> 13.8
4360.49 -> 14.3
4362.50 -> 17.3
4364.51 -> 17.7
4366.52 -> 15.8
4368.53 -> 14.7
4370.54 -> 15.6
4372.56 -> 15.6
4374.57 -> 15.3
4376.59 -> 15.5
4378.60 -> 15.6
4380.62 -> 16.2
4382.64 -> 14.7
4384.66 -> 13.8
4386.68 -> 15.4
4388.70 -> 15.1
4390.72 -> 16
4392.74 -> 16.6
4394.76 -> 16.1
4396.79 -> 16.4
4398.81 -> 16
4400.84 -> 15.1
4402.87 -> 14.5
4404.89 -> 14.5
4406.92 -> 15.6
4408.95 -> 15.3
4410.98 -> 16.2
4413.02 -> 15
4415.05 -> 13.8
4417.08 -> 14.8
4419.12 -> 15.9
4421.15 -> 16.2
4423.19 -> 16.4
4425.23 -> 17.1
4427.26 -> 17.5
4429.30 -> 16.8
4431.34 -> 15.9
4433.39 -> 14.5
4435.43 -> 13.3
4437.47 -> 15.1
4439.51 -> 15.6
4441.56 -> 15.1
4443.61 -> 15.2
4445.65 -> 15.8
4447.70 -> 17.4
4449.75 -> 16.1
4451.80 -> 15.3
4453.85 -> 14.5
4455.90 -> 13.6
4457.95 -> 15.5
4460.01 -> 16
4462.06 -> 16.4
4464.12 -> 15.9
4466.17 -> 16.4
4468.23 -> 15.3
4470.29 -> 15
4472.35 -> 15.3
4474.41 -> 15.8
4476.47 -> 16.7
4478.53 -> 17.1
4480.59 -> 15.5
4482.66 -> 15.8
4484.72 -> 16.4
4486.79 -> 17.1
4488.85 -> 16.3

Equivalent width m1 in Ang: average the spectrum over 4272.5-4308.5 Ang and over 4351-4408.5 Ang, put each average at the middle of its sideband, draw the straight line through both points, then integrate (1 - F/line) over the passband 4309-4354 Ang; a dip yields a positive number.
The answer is 2.6 Ang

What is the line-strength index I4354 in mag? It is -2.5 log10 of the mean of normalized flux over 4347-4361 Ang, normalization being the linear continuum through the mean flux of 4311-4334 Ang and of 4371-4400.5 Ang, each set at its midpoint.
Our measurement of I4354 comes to 0.04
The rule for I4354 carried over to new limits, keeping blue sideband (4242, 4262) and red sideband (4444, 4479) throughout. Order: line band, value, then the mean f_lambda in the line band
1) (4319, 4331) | 0.06 mag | 14.8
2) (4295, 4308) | 0.17 mag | 13.3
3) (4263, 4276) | 0.05 mag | 14.8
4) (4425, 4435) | -0.03 mag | 16.1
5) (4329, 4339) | 0.12 mag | 14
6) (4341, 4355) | 0.15 mag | 13.6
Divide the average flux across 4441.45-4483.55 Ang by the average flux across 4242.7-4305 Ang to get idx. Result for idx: 1.06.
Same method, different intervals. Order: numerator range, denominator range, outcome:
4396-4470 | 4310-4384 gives 1.07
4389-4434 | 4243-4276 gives 1.03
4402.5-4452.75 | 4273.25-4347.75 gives 1.13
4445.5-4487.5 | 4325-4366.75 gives 1.11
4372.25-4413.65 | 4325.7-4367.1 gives 1.09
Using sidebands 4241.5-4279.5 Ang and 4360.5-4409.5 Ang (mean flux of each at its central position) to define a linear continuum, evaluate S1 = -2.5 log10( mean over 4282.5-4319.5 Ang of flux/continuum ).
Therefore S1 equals 0.12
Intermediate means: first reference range 15.3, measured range 13.8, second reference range 15.6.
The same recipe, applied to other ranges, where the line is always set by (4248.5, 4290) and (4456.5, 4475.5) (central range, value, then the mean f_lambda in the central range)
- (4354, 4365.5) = -0.01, 15.6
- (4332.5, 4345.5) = 0.23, 12.4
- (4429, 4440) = 0.04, 15.1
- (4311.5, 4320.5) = 0.04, 14.7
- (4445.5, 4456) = 0.00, 15.6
